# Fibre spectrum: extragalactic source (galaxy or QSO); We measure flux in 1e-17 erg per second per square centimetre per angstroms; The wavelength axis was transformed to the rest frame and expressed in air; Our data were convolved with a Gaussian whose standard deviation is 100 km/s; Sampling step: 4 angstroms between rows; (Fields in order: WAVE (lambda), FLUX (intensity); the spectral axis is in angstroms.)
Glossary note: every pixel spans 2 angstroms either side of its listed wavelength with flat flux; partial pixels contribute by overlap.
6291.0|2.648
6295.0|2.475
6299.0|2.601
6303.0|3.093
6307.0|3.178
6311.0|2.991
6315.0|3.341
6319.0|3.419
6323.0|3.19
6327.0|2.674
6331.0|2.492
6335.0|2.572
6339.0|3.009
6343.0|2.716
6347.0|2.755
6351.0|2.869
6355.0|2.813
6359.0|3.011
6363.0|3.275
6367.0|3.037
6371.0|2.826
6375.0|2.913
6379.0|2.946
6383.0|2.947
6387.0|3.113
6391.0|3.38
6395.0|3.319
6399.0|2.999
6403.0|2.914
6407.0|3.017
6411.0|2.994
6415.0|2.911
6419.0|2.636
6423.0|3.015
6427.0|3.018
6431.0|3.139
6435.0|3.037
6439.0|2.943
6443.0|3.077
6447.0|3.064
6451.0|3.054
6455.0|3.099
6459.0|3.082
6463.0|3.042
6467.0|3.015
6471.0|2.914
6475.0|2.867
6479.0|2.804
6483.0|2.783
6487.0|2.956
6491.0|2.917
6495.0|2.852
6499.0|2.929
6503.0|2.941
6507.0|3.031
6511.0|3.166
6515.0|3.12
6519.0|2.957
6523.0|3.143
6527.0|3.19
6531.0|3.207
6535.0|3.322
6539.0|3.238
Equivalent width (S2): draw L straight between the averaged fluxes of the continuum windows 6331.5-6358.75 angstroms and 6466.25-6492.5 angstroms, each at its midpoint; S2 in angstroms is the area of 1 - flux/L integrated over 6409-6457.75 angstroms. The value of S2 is -2.5 angstroms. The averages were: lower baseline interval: 2.79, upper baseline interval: 2.89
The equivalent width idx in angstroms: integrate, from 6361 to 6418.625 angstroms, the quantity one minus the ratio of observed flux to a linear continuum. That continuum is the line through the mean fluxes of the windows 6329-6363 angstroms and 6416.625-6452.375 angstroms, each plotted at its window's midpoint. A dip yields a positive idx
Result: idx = -2.6 angstroms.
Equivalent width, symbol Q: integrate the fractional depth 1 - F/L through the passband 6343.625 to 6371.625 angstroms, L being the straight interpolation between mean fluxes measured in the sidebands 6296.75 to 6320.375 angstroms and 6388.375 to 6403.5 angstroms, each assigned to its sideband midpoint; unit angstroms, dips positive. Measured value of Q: 1.8 angstroms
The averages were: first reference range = 3.09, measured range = 2.94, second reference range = 3.18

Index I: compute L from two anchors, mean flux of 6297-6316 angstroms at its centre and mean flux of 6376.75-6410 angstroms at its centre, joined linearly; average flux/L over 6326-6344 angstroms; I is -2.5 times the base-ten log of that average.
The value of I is 0.13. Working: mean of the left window 3.02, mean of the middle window 2.69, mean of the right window 3.08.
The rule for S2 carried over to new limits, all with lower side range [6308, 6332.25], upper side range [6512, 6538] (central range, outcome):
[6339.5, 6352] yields 1.04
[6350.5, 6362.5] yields 0.45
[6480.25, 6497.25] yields 1.43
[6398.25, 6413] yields 0.53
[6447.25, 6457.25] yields 0.14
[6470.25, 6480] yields 0.84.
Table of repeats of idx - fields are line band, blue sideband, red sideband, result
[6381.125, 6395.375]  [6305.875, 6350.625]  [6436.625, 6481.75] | -1.04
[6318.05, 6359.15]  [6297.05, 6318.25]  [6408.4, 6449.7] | 2.69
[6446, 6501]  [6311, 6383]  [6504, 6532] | 1.94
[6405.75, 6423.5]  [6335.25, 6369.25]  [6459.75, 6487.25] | 0.09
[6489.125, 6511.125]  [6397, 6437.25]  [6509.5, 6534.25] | 1.05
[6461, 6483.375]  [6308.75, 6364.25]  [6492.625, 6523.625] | 0.61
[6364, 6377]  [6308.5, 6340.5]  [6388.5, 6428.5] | 0.19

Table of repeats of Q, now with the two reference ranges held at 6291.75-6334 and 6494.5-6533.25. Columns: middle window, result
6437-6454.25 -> -0.1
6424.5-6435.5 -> -0.2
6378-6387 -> 0.0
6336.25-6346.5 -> 0.4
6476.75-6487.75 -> 0.7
